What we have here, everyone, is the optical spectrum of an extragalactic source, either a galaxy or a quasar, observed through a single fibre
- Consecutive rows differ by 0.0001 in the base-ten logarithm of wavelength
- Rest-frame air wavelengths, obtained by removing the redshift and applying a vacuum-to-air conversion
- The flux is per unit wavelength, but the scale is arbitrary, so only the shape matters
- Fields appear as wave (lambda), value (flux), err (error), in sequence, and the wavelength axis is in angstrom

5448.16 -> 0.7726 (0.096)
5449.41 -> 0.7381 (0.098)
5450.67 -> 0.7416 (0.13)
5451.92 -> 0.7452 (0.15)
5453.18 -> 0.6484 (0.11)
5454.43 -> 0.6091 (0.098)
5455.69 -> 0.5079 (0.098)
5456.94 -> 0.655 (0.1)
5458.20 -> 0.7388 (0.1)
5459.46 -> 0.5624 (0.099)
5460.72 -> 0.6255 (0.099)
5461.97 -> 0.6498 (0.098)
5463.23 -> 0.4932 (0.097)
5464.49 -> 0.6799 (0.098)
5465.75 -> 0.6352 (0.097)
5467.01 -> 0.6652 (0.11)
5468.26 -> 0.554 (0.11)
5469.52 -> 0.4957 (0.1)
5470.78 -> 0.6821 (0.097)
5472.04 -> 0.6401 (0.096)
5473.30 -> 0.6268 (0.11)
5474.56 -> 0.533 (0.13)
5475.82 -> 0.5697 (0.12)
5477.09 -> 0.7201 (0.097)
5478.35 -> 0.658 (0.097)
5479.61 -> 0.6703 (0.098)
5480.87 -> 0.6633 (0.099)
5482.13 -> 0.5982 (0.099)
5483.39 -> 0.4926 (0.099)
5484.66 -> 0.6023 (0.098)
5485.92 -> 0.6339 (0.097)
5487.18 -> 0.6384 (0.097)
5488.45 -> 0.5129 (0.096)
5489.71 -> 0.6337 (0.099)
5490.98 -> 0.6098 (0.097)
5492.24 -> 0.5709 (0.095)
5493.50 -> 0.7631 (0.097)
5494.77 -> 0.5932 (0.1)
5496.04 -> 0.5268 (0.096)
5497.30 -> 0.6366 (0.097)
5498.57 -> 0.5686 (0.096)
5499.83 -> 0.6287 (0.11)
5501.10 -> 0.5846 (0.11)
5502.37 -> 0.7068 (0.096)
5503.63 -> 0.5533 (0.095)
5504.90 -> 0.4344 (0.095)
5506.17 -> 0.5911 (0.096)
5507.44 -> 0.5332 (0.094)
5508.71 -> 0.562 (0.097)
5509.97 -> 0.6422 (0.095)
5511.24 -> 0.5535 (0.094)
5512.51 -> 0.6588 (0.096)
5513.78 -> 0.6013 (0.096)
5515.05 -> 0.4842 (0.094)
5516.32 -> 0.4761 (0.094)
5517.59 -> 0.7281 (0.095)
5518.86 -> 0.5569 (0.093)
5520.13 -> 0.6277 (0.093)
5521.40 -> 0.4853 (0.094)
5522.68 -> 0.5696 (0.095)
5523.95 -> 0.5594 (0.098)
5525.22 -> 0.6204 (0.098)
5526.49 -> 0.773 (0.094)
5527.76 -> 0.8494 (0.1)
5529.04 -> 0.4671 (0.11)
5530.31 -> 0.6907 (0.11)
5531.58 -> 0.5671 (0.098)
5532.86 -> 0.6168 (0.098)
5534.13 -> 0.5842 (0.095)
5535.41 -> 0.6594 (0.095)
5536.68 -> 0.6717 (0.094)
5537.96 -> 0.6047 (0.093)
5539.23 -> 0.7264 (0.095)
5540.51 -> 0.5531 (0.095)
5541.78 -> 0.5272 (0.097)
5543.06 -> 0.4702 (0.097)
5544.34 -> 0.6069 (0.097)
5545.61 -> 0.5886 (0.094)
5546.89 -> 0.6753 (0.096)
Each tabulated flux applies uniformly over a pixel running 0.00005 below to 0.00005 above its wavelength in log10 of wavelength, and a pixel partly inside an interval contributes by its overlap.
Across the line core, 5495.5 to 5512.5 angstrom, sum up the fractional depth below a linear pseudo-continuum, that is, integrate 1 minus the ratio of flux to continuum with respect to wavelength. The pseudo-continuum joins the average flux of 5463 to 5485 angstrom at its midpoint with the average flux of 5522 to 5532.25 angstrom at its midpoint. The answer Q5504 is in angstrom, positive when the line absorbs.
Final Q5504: 1.19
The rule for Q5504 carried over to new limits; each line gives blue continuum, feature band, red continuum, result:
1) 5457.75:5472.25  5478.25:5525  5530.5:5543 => 1.6 angstrom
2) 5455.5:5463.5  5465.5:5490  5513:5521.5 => -0.4 angstrom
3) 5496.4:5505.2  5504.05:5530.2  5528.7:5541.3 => 0.6 angstrom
